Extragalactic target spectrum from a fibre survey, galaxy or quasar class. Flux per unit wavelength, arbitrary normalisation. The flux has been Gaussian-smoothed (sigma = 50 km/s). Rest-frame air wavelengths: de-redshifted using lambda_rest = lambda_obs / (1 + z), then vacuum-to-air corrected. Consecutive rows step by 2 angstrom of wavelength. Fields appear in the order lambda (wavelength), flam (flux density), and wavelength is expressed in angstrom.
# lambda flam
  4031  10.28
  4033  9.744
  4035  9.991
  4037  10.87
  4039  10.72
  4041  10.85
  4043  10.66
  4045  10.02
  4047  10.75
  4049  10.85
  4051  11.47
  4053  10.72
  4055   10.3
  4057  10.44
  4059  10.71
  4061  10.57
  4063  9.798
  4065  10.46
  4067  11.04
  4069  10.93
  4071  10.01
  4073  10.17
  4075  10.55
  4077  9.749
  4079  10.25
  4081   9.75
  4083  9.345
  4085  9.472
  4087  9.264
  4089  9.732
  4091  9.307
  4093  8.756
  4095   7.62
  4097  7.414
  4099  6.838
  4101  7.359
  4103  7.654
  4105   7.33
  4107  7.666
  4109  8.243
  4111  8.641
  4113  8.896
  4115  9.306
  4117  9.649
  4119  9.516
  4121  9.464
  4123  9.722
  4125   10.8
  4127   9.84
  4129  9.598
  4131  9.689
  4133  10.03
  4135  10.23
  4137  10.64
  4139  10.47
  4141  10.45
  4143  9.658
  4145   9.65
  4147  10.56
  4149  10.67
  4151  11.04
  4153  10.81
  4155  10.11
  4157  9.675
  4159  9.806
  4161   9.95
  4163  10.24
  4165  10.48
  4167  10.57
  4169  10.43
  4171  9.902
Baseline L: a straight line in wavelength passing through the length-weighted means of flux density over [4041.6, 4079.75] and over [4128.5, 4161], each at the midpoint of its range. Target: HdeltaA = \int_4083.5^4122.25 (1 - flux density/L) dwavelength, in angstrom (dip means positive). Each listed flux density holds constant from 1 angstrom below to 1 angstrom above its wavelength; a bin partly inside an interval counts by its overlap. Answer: 6.7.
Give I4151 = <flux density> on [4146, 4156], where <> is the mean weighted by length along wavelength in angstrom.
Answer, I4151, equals 10.6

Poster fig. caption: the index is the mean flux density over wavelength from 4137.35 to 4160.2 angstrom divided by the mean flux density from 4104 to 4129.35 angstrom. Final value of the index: 1.13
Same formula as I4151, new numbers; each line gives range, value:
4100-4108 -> 7.5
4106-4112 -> 8.18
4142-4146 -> 9.65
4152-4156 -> 10.5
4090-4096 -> 8.56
